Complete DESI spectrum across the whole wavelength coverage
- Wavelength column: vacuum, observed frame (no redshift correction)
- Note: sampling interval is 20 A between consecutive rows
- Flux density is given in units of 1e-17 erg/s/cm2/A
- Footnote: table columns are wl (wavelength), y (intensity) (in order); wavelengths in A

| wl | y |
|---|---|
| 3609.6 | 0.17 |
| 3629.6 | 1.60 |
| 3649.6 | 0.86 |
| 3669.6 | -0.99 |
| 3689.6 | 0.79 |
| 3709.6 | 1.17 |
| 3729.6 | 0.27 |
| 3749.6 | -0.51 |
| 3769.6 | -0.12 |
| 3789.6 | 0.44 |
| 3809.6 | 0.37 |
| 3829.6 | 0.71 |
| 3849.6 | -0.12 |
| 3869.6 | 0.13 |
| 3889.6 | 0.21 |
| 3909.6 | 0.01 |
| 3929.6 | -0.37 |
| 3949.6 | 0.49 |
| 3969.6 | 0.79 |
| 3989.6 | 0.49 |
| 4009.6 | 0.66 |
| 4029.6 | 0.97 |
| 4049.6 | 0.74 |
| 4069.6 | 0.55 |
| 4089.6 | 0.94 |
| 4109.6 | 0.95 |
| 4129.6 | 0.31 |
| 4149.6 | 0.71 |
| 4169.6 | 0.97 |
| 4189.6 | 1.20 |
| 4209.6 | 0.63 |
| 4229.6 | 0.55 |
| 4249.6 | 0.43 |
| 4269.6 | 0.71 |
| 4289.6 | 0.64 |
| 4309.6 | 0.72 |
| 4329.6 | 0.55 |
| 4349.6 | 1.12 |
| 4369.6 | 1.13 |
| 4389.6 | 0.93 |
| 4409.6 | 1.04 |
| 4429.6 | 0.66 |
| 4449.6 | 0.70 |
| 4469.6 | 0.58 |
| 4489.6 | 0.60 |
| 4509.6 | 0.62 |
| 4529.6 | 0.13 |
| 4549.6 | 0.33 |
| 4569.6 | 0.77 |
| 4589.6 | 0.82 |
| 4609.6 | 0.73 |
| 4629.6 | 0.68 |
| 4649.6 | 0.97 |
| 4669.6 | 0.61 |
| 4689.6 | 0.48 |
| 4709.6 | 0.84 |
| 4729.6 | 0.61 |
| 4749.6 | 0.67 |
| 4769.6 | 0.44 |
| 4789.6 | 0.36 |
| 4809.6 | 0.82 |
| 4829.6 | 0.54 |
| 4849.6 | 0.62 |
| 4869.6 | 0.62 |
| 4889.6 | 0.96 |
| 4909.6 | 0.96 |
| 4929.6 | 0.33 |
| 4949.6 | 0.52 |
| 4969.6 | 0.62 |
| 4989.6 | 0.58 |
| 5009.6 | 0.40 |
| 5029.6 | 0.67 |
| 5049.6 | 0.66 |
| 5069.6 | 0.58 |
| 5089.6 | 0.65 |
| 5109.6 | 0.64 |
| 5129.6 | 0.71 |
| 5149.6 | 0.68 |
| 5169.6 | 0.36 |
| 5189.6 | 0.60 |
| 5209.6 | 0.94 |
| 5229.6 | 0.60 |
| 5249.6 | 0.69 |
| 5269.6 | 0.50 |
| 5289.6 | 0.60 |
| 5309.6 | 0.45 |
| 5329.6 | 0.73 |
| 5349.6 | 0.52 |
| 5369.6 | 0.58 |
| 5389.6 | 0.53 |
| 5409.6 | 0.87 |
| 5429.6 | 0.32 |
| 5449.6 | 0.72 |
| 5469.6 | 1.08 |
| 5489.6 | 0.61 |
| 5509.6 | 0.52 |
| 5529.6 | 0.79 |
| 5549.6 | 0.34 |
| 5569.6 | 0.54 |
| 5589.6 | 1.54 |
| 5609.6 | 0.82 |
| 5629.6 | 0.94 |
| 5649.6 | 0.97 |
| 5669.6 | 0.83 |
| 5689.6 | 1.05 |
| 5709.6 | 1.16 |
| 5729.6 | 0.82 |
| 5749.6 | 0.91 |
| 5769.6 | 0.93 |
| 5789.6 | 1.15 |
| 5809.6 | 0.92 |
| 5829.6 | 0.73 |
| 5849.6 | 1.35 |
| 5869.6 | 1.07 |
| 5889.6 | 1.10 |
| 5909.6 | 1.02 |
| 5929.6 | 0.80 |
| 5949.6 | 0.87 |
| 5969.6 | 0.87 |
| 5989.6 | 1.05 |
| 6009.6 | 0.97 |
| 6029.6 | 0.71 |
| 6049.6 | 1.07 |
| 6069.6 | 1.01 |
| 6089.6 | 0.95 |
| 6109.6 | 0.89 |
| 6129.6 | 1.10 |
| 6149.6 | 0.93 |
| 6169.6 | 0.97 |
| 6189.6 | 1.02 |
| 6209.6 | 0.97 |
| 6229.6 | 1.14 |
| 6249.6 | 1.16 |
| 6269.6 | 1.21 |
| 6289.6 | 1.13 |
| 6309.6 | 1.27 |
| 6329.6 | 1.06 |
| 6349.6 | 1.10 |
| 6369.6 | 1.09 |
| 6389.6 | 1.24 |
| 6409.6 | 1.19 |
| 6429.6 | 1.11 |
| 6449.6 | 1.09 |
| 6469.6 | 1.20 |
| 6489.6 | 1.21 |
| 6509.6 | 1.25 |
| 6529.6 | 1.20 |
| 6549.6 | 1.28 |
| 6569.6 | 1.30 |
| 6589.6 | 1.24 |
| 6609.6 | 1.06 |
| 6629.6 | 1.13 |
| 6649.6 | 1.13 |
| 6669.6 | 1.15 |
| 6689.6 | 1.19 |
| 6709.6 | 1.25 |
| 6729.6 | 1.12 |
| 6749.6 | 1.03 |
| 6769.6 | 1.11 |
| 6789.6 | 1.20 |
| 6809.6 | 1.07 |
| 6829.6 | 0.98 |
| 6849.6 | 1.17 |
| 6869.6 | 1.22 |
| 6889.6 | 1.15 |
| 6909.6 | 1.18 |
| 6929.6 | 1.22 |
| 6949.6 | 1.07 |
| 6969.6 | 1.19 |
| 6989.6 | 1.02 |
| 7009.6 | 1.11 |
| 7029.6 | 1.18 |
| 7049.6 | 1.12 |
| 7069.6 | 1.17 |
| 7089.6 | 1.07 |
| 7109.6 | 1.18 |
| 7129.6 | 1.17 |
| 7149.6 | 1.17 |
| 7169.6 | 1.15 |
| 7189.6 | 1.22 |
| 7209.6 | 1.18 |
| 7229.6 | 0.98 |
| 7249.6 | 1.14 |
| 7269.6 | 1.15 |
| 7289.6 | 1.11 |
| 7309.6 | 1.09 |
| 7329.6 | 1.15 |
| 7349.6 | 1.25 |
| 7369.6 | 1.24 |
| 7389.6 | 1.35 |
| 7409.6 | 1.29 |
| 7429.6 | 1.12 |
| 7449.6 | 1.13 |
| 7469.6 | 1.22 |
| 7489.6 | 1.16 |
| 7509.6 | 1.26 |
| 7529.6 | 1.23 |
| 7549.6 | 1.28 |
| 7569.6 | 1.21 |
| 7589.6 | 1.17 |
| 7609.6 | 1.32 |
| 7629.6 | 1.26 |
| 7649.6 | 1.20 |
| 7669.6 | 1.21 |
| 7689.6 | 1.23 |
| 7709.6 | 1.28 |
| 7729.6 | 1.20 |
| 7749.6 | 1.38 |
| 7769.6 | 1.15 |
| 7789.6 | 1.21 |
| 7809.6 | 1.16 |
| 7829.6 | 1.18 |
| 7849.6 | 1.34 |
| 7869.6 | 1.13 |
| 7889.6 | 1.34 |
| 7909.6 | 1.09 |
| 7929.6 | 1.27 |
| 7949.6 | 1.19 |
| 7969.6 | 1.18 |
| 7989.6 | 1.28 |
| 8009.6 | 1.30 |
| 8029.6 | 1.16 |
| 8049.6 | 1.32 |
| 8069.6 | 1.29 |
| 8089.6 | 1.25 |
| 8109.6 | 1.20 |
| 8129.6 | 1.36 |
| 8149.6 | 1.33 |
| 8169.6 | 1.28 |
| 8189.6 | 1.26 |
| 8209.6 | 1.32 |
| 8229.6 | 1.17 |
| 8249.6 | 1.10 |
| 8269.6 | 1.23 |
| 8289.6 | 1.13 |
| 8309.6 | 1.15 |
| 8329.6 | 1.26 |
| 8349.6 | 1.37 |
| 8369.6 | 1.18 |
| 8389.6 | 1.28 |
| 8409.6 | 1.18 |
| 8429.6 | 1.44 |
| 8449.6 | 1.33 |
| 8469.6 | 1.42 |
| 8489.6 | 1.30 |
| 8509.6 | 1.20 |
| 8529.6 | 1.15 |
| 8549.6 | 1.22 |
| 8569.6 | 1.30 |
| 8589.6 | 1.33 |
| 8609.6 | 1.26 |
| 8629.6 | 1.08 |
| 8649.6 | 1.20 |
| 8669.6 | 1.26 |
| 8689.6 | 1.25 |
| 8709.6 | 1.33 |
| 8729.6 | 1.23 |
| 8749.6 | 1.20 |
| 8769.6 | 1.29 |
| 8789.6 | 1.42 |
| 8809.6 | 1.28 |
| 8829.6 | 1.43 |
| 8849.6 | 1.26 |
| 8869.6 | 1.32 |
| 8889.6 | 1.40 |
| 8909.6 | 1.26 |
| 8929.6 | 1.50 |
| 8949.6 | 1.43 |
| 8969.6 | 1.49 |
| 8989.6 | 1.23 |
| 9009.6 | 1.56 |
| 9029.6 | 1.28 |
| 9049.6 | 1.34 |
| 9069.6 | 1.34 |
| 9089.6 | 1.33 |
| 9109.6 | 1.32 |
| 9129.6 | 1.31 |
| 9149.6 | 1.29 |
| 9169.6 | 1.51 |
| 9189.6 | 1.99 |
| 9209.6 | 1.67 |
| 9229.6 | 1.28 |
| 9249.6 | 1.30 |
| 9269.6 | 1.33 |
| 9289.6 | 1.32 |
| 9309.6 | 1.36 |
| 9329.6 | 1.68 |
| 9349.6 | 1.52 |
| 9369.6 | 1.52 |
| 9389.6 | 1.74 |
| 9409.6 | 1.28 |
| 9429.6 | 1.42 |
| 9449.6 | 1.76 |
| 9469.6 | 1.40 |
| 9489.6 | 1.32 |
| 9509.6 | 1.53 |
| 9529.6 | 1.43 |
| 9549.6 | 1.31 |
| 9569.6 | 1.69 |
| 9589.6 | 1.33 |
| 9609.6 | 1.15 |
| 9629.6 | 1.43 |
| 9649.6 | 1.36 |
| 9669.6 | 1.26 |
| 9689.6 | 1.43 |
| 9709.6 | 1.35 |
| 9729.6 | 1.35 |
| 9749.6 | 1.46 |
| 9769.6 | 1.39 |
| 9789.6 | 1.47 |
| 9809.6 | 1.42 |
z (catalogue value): 0.399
